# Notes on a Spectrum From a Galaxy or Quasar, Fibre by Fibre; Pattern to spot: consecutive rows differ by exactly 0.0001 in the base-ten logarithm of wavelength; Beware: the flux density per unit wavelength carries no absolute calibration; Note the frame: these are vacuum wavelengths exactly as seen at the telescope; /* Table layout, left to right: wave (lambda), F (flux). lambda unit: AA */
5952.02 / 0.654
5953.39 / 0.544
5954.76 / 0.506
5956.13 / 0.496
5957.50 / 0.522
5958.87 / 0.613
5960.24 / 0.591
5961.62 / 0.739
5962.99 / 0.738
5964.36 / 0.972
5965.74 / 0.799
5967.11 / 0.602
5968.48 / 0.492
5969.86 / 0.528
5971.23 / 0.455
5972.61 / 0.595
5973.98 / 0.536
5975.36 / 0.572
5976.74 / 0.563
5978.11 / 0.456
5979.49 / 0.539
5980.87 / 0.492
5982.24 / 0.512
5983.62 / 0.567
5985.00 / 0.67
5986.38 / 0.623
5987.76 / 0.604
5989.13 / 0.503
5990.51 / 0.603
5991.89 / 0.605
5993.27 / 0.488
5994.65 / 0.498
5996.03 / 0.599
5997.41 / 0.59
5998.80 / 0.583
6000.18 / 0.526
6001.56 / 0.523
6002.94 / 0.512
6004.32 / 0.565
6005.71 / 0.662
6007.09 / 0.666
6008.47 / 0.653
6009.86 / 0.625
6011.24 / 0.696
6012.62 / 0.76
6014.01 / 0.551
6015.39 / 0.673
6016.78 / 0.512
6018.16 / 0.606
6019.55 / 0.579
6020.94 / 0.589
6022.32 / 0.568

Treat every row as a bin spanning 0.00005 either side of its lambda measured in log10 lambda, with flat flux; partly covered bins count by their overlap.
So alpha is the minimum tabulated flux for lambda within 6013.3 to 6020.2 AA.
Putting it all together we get 0.512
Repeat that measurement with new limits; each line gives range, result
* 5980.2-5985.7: 0.492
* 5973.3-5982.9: 0.456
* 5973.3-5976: 0.536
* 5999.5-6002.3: 0.523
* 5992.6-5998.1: 0.488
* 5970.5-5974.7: 0.455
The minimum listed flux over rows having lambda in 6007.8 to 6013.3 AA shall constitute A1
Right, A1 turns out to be 0.625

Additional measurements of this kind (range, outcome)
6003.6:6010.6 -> 0.565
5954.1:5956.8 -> 0.496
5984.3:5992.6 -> 0.503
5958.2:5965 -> 0.591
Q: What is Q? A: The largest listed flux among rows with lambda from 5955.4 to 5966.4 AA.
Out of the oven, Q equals 0.972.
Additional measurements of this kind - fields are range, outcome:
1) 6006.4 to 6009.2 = 0.666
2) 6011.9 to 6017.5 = 0.76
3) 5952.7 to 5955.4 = 0.544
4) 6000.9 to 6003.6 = 0.523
